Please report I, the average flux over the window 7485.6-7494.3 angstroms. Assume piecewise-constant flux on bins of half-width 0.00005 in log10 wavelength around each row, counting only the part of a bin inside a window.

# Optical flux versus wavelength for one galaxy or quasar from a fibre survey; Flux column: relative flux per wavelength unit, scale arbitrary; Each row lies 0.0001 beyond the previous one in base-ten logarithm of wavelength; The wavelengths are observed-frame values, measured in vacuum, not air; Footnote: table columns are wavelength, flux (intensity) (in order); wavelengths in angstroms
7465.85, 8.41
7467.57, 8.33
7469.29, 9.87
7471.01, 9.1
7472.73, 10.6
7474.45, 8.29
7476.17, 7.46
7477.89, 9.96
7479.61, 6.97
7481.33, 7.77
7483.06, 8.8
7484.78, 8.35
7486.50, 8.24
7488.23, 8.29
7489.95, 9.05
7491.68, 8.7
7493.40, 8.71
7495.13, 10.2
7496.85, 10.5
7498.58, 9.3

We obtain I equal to 8.6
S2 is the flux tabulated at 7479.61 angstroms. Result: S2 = 6.97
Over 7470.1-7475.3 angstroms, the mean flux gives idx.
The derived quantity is 9.34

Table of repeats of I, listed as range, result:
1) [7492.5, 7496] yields 9.47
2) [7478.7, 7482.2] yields 7.4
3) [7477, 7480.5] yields 8.46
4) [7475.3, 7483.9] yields 8.19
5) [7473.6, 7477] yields 7.88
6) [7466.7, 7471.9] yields 9.11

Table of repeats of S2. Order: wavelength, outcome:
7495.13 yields 10.2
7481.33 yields 7.77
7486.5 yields 8.24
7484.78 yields 8.35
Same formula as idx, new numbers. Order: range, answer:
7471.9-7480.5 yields 8.65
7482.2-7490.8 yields 8.55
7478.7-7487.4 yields 8.04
